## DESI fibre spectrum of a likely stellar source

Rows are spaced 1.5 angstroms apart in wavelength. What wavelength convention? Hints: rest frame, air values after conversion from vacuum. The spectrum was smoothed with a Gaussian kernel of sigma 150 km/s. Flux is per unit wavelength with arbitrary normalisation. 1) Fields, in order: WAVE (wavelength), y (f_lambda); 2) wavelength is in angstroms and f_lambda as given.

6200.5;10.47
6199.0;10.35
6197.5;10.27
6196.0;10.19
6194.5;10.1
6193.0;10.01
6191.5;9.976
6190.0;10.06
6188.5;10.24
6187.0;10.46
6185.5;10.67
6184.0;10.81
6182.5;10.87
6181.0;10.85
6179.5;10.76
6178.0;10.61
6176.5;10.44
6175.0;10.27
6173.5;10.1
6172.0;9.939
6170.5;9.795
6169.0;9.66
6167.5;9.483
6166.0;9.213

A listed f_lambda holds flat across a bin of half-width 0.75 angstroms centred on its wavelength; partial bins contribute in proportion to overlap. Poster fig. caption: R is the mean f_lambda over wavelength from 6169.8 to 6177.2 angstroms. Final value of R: 10.1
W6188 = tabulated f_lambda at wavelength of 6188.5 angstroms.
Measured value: 10.24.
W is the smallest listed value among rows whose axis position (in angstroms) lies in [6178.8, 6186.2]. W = 10.67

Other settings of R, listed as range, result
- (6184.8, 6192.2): 10.3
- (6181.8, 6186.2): 10.8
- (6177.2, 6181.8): 10.7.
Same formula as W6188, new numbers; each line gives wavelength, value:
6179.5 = 10.76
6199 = 10.35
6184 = 10.81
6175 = 10.27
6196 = 10.19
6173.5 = 10.1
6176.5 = 10.44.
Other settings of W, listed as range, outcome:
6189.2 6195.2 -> 9.976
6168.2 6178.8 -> 9.66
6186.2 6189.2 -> 10.24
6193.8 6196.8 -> 10.1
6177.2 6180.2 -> 10.61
